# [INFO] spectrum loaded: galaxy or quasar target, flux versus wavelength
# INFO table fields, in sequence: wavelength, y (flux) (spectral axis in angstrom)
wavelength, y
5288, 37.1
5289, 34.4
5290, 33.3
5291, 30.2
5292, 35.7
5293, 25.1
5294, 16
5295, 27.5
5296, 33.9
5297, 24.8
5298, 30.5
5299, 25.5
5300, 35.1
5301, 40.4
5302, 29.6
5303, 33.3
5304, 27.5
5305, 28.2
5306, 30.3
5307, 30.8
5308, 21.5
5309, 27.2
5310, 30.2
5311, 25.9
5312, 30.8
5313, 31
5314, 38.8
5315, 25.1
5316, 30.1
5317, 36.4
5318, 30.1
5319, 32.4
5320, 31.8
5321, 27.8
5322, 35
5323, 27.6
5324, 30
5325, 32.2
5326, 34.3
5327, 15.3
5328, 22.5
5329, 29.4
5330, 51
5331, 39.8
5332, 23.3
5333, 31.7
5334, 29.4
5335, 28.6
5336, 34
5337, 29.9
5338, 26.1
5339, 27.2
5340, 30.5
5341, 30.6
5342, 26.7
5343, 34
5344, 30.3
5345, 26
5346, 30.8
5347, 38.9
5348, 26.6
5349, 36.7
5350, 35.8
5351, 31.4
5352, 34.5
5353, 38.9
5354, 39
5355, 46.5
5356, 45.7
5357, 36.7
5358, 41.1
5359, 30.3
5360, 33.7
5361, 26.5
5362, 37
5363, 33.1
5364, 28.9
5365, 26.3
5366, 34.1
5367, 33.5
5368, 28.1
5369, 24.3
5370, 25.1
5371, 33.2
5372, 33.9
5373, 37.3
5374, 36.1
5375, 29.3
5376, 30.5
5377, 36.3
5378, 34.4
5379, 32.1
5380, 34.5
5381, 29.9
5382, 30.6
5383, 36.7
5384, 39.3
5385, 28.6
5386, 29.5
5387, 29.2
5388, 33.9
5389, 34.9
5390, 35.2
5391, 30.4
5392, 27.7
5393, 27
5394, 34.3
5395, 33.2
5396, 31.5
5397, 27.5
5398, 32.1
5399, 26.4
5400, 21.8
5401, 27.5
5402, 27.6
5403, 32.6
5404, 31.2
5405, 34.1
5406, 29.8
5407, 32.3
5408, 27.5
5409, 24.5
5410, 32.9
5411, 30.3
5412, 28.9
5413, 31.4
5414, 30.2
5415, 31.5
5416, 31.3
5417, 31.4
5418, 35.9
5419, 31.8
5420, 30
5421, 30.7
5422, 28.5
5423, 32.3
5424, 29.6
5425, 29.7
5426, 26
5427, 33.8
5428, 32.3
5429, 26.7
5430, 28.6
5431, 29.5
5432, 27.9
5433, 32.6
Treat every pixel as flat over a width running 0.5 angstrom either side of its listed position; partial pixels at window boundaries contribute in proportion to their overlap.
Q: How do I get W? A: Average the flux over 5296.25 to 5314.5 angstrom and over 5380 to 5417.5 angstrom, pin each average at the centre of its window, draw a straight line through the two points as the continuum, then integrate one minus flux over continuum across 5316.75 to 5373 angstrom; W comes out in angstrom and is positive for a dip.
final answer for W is -3.13 angstrom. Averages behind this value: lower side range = 30.1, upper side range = 30.7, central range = 32.1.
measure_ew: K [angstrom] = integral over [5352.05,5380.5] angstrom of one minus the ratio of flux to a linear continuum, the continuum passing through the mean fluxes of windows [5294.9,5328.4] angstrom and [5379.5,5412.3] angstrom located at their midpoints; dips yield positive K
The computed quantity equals -3.2 angstrom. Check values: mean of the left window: 29.9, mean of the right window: 30.7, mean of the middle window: 33.8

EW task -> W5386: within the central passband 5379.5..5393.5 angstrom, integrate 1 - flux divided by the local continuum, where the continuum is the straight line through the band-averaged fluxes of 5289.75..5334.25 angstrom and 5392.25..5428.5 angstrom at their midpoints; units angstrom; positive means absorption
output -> -0.8 angstrom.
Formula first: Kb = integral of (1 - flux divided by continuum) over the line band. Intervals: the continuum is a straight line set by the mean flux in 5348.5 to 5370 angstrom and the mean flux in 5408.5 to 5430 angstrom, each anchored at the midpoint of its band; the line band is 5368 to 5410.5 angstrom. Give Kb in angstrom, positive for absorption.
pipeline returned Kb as 1.6 angstrom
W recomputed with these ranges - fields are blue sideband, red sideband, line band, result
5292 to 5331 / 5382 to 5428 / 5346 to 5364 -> -3.1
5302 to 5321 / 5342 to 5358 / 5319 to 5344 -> 1.8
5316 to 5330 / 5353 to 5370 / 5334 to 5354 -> 0.5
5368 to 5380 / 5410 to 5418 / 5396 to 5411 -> 1.0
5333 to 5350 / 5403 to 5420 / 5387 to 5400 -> 0.1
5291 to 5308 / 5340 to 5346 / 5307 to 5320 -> -0.2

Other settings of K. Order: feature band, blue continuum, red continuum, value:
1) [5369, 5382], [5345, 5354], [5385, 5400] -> -0.17 angstrom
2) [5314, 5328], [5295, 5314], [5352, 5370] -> 0.56 angstrom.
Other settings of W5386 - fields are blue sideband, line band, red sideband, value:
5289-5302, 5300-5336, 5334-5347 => -0.85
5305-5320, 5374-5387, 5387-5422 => -0.96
